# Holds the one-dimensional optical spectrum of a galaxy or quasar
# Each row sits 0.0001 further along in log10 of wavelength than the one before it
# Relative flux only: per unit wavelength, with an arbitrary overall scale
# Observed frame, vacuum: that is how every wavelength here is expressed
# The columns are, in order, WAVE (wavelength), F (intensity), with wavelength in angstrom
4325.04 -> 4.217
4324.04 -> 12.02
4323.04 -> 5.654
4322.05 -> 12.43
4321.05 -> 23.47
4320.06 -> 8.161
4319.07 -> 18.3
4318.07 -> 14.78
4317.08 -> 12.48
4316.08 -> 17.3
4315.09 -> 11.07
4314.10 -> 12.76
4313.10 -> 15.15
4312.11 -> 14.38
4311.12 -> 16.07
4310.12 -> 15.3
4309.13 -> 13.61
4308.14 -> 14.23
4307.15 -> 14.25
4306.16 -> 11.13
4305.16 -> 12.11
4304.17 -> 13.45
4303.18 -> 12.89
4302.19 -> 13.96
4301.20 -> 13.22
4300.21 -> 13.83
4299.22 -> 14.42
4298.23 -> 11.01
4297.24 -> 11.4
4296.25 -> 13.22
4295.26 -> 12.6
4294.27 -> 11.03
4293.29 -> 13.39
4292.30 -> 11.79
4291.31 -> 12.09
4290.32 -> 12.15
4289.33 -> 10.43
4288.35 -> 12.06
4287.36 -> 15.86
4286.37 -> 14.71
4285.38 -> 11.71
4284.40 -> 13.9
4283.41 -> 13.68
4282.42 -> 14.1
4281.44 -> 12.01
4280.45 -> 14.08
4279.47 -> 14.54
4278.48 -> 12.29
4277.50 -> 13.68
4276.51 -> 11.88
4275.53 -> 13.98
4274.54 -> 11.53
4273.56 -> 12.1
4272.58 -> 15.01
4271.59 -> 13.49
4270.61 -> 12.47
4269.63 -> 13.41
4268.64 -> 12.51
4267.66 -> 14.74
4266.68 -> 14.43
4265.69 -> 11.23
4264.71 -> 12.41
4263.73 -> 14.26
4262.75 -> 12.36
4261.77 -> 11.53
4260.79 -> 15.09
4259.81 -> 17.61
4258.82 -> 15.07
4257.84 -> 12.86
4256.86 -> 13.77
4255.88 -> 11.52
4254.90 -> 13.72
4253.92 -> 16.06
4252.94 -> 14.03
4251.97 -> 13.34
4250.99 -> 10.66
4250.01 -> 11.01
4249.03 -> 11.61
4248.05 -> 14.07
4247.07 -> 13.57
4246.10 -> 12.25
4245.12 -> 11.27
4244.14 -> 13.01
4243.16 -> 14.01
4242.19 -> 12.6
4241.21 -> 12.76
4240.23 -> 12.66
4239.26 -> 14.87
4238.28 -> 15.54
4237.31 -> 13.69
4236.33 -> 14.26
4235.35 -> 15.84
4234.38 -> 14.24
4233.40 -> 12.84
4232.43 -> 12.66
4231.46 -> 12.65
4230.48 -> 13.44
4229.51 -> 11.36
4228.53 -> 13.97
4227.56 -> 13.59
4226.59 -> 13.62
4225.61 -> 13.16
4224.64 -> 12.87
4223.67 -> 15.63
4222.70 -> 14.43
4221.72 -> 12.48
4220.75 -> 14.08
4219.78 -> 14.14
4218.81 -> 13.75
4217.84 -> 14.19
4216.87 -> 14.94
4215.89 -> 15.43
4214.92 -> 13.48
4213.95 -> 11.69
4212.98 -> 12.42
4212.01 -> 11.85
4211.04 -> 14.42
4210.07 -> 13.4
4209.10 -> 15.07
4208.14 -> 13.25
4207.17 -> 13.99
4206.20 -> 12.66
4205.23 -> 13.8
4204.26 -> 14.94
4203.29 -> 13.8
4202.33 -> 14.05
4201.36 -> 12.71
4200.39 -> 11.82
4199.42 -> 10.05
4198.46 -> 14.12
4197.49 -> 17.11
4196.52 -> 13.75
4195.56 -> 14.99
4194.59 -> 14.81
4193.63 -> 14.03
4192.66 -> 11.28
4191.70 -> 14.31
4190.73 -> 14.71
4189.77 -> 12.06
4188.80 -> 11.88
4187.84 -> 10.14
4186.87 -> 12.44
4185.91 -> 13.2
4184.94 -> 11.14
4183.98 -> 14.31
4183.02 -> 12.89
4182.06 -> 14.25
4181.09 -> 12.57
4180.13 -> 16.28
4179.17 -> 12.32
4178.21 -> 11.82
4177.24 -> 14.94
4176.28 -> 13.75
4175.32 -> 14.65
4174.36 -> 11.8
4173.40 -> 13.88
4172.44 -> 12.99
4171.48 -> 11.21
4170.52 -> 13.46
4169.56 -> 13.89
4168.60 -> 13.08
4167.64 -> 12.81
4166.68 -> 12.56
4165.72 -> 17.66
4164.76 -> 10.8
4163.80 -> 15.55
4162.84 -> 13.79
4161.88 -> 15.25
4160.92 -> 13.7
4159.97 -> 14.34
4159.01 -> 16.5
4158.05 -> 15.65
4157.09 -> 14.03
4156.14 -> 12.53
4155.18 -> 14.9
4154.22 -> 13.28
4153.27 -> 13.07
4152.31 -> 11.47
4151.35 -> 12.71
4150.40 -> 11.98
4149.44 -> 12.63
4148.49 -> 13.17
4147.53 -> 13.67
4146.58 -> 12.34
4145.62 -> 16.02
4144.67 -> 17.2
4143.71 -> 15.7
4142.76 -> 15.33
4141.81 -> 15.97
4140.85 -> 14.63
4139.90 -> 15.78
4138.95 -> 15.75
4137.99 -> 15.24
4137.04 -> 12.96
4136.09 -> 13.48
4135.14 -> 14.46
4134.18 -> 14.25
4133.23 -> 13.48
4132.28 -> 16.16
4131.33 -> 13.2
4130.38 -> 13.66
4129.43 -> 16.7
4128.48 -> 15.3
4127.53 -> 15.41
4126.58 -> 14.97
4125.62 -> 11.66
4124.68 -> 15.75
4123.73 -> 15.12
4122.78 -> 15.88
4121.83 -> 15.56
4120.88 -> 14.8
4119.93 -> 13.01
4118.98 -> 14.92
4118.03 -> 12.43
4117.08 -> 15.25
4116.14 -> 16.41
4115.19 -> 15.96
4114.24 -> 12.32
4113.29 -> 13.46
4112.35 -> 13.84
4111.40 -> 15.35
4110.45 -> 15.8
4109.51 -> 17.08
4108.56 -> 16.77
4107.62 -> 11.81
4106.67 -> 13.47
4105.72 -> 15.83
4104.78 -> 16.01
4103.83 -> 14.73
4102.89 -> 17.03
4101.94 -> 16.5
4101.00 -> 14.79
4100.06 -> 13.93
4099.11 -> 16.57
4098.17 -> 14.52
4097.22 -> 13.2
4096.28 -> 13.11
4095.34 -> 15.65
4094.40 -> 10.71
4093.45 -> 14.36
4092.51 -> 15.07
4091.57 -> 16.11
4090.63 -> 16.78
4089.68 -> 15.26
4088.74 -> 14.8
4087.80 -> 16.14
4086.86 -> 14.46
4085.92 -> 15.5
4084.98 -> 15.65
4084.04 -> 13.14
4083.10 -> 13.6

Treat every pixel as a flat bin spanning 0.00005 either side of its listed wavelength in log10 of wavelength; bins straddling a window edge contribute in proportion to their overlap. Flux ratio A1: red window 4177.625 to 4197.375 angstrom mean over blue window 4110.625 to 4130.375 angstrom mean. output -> 0.90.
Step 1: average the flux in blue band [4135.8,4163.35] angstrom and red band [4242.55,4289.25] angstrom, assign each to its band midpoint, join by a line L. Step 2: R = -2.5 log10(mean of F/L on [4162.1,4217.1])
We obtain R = 0.04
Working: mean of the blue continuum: 14.3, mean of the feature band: 13.4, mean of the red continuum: 13.3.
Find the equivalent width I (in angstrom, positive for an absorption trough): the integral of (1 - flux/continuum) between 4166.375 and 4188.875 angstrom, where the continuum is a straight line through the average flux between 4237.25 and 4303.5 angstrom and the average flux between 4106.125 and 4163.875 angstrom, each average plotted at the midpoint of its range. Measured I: 1.6 angstrom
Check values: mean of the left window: 14.5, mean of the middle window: 13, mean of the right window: 13.1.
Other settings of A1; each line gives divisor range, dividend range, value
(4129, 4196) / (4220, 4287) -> 0.97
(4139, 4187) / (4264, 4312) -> 0.95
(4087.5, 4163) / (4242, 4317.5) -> 0.91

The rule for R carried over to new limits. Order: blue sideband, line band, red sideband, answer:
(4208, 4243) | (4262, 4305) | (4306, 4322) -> 0.10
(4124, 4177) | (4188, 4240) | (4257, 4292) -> 0.00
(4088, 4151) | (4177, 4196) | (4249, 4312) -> 0.07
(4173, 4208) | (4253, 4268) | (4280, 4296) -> -0.06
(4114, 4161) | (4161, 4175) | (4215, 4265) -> 0.05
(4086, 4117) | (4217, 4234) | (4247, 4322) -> 0.03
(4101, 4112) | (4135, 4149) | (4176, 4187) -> -0.03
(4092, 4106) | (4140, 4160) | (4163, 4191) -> -0.03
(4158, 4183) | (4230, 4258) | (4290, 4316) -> 0.01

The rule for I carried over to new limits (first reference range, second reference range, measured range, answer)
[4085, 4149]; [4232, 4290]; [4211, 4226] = 0.11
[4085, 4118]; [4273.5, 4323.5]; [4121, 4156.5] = 0.61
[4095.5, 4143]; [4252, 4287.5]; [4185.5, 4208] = 1.28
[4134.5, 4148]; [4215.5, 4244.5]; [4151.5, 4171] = 0.98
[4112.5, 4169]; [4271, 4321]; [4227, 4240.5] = 0.03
